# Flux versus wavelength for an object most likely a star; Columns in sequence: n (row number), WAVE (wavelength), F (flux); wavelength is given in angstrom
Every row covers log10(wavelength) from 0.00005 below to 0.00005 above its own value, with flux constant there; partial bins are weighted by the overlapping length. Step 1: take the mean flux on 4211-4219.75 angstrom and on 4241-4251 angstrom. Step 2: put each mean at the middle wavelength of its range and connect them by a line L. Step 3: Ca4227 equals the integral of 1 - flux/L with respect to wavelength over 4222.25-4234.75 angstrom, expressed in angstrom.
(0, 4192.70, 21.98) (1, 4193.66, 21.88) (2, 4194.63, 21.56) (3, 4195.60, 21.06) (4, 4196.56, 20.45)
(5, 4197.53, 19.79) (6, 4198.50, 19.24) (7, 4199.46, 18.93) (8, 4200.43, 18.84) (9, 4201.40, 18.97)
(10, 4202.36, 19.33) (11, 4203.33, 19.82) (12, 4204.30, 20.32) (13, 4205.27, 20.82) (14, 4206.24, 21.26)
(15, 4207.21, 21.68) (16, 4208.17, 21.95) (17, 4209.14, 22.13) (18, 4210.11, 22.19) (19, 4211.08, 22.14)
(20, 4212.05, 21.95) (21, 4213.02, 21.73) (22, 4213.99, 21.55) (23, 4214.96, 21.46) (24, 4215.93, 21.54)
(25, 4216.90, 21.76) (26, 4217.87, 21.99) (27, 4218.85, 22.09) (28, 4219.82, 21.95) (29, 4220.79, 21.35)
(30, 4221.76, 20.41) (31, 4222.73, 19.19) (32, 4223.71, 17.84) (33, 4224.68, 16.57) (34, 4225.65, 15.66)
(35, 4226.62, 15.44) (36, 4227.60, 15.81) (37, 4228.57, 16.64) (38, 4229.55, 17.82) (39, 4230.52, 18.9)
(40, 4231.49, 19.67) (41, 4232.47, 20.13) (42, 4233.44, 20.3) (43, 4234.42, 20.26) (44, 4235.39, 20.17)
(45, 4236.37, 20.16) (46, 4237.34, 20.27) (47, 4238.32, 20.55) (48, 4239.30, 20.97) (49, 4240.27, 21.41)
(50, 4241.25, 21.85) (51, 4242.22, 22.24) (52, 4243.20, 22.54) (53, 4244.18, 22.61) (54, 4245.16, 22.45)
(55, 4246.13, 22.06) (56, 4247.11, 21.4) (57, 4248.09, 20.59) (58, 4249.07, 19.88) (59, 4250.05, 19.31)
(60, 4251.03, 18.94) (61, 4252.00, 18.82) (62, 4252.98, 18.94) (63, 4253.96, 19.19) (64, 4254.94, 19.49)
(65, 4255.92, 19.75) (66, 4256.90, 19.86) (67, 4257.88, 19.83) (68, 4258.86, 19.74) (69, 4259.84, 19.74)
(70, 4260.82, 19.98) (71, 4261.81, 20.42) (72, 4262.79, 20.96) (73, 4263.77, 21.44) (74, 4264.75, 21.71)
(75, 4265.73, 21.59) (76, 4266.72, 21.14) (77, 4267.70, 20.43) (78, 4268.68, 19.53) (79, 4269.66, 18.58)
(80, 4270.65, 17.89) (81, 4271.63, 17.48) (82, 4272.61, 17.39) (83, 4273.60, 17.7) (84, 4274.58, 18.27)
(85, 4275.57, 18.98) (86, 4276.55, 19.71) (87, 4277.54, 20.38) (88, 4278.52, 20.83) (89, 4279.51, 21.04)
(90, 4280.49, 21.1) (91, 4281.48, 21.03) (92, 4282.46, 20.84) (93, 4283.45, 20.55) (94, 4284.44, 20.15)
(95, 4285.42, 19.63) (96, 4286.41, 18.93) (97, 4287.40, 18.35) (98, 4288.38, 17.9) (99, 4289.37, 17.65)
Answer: 2.1 angstrom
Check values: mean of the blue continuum 21.8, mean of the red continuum 21.4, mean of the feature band 18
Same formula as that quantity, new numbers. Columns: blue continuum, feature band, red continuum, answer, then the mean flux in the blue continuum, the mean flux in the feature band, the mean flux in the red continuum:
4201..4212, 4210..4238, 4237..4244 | 1.82 angstrom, 21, 19.9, 21.5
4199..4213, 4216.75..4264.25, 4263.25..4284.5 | 0.81 angstrom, 20.8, 20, 19.9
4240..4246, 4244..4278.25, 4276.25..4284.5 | 2.54 angstrom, 22.2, 19.9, 20.7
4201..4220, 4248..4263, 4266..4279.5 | 0.09 angstrom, 21.3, 19.7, 19.2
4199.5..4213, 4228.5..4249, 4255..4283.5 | -0.33 angstrom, 20.8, 20.7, 19.9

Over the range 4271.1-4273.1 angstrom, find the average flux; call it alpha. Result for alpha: 17.5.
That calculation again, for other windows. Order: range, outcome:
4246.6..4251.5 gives 20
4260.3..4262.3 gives 20.1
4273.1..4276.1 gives 18.3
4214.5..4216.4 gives 21.5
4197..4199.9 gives 19.3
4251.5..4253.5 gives 19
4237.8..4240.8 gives 20.9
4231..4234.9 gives 20.1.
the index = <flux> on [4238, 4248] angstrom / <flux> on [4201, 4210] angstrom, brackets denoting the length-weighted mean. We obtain 1.05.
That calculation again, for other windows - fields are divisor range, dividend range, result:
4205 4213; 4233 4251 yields 0.96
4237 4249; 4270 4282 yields 0.90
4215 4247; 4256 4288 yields 0.99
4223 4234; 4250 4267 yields 1.13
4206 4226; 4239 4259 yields 0.98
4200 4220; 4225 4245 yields 0.93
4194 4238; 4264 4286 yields 0.99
